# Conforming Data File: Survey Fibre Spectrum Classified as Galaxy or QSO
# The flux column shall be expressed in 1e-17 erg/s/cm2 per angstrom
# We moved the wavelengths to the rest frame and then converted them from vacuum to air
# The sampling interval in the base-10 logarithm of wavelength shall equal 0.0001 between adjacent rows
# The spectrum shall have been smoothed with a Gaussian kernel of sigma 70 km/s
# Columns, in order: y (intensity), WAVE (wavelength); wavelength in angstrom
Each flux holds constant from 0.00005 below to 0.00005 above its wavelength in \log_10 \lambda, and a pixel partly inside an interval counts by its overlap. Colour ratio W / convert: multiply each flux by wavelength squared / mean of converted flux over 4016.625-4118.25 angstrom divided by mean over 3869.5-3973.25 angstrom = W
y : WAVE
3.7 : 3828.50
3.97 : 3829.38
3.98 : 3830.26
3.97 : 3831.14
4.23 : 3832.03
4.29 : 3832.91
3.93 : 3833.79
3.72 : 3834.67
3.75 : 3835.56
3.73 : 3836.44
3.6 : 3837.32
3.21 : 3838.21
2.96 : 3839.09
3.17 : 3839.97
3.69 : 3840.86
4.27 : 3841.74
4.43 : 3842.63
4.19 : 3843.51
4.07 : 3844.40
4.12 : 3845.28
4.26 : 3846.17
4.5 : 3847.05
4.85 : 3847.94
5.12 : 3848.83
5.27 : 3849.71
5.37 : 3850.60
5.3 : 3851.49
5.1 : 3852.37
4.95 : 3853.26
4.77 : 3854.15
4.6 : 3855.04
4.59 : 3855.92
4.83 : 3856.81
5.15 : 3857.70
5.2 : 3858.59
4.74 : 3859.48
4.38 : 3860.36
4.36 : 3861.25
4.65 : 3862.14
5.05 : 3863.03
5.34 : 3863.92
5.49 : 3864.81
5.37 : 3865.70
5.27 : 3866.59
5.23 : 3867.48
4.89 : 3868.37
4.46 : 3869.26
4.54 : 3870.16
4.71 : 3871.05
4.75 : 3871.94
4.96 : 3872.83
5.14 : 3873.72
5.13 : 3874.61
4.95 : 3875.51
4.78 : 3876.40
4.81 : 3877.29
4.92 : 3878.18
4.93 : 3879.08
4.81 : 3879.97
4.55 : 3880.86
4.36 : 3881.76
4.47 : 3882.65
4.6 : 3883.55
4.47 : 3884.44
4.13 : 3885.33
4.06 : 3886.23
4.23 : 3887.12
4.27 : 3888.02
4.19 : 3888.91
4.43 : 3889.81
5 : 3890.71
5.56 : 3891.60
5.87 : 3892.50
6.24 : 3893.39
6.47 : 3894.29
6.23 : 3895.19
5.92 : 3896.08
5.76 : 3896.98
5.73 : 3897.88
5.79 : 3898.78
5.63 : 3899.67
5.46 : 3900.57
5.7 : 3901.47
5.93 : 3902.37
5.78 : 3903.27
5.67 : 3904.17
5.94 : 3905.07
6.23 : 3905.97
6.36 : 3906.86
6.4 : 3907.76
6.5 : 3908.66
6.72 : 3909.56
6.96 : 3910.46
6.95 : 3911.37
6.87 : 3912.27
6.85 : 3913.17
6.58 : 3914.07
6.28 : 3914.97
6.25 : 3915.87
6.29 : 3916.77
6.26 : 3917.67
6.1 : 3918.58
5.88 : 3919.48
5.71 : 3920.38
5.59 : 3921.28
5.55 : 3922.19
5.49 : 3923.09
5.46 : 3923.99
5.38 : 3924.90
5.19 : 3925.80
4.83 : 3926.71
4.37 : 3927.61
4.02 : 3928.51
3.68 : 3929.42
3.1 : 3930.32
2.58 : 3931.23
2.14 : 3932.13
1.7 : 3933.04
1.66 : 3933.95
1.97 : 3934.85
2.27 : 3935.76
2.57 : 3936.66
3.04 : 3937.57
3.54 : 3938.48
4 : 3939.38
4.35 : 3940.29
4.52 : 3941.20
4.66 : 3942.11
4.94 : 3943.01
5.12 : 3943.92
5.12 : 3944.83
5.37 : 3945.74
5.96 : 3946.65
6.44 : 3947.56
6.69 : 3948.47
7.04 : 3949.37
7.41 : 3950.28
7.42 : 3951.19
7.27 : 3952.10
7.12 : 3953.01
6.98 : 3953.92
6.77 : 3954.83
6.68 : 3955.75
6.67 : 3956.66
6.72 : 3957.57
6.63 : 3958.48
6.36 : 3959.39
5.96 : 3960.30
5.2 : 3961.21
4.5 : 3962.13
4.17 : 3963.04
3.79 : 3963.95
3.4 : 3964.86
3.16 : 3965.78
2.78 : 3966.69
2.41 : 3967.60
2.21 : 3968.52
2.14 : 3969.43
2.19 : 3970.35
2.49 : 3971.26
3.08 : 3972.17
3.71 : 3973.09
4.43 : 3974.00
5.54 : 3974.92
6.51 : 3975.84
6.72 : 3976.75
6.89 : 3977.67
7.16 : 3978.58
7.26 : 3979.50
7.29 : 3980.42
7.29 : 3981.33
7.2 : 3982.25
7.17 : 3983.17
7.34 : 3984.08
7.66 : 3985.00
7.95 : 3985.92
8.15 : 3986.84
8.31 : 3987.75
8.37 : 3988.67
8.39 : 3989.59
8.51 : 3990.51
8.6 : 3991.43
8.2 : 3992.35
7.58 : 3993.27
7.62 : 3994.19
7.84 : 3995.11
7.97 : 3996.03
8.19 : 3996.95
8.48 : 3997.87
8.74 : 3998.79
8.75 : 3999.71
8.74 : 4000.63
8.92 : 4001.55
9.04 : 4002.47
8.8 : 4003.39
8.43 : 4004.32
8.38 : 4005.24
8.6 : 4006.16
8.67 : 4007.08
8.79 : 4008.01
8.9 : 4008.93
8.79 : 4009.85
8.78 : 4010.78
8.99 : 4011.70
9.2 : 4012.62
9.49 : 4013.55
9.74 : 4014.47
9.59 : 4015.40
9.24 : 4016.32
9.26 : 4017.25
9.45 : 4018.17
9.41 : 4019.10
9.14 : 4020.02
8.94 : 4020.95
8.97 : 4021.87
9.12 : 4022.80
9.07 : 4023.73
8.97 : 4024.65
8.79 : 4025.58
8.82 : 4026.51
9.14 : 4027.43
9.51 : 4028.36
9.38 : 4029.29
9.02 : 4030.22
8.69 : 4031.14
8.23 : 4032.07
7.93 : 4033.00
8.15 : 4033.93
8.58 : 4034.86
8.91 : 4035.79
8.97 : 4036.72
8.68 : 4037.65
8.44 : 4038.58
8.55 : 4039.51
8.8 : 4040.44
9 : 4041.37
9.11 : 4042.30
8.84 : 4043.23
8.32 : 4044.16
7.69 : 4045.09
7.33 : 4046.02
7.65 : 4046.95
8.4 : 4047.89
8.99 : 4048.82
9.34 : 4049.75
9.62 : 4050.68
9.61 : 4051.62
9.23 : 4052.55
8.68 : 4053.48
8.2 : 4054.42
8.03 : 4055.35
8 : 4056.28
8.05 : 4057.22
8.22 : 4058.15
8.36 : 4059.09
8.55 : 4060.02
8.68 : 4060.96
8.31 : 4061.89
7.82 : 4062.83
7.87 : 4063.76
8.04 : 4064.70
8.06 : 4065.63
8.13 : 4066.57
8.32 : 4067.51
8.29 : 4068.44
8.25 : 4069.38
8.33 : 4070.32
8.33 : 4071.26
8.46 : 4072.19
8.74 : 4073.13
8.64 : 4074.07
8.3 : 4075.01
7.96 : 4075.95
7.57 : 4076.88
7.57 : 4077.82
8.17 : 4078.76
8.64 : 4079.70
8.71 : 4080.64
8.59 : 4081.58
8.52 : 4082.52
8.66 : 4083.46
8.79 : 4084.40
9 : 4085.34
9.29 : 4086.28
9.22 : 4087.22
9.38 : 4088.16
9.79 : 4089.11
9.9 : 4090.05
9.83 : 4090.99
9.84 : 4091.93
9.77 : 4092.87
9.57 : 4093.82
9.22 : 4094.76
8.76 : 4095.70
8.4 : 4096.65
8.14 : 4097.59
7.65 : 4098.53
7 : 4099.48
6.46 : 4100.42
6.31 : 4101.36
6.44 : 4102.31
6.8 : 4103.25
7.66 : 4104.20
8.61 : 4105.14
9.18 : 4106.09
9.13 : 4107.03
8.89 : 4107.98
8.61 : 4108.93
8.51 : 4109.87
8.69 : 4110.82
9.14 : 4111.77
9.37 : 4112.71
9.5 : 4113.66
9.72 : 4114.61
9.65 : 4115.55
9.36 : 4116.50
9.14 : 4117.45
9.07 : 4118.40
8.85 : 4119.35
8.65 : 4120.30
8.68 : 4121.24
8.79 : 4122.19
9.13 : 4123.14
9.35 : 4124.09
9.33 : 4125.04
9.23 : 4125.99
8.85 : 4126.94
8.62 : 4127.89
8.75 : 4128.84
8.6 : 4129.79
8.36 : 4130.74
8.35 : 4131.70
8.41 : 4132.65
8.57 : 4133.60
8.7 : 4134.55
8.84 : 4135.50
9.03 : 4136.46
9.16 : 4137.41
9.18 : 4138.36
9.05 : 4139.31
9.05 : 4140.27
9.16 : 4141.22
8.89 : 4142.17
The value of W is 1.8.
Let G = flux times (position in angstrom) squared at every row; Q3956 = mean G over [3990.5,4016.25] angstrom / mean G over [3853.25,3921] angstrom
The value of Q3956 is 1.7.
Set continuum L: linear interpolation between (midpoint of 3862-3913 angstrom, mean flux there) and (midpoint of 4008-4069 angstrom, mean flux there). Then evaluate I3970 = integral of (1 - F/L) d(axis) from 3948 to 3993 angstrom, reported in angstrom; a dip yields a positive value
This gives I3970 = 7.2 angstrom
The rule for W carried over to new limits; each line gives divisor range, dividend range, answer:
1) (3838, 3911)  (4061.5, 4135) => 1.91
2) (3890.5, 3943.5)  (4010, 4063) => 1.81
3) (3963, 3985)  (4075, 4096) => 1.92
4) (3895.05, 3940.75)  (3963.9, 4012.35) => 1.41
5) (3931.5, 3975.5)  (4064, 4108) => 1.97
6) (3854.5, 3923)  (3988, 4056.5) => 1.73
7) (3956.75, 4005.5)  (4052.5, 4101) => 1.37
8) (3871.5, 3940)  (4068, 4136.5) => 1.90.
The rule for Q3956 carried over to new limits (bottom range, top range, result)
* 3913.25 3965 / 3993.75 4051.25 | 1.78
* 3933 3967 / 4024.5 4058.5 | 1.79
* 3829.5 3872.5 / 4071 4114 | 2.14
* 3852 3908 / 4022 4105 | 1.83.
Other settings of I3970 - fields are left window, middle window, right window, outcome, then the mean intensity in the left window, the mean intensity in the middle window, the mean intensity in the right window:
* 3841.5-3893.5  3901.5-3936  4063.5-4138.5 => 2.3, 4.79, 5.22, 8.64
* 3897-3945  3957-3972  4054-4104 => 4.9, 5.05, 4.01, 8.37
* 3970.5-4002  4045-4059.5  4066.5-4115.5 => -0.7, 7.22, 8.48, 8.57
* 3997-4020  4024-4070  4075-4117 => 1.4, 8.96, 8.54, 8.63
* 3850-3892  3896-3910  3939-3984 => -2.6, 4.81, 5.97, 5.42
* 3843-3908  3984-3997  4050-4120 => -2.0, 5.06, 8.06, 8.57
